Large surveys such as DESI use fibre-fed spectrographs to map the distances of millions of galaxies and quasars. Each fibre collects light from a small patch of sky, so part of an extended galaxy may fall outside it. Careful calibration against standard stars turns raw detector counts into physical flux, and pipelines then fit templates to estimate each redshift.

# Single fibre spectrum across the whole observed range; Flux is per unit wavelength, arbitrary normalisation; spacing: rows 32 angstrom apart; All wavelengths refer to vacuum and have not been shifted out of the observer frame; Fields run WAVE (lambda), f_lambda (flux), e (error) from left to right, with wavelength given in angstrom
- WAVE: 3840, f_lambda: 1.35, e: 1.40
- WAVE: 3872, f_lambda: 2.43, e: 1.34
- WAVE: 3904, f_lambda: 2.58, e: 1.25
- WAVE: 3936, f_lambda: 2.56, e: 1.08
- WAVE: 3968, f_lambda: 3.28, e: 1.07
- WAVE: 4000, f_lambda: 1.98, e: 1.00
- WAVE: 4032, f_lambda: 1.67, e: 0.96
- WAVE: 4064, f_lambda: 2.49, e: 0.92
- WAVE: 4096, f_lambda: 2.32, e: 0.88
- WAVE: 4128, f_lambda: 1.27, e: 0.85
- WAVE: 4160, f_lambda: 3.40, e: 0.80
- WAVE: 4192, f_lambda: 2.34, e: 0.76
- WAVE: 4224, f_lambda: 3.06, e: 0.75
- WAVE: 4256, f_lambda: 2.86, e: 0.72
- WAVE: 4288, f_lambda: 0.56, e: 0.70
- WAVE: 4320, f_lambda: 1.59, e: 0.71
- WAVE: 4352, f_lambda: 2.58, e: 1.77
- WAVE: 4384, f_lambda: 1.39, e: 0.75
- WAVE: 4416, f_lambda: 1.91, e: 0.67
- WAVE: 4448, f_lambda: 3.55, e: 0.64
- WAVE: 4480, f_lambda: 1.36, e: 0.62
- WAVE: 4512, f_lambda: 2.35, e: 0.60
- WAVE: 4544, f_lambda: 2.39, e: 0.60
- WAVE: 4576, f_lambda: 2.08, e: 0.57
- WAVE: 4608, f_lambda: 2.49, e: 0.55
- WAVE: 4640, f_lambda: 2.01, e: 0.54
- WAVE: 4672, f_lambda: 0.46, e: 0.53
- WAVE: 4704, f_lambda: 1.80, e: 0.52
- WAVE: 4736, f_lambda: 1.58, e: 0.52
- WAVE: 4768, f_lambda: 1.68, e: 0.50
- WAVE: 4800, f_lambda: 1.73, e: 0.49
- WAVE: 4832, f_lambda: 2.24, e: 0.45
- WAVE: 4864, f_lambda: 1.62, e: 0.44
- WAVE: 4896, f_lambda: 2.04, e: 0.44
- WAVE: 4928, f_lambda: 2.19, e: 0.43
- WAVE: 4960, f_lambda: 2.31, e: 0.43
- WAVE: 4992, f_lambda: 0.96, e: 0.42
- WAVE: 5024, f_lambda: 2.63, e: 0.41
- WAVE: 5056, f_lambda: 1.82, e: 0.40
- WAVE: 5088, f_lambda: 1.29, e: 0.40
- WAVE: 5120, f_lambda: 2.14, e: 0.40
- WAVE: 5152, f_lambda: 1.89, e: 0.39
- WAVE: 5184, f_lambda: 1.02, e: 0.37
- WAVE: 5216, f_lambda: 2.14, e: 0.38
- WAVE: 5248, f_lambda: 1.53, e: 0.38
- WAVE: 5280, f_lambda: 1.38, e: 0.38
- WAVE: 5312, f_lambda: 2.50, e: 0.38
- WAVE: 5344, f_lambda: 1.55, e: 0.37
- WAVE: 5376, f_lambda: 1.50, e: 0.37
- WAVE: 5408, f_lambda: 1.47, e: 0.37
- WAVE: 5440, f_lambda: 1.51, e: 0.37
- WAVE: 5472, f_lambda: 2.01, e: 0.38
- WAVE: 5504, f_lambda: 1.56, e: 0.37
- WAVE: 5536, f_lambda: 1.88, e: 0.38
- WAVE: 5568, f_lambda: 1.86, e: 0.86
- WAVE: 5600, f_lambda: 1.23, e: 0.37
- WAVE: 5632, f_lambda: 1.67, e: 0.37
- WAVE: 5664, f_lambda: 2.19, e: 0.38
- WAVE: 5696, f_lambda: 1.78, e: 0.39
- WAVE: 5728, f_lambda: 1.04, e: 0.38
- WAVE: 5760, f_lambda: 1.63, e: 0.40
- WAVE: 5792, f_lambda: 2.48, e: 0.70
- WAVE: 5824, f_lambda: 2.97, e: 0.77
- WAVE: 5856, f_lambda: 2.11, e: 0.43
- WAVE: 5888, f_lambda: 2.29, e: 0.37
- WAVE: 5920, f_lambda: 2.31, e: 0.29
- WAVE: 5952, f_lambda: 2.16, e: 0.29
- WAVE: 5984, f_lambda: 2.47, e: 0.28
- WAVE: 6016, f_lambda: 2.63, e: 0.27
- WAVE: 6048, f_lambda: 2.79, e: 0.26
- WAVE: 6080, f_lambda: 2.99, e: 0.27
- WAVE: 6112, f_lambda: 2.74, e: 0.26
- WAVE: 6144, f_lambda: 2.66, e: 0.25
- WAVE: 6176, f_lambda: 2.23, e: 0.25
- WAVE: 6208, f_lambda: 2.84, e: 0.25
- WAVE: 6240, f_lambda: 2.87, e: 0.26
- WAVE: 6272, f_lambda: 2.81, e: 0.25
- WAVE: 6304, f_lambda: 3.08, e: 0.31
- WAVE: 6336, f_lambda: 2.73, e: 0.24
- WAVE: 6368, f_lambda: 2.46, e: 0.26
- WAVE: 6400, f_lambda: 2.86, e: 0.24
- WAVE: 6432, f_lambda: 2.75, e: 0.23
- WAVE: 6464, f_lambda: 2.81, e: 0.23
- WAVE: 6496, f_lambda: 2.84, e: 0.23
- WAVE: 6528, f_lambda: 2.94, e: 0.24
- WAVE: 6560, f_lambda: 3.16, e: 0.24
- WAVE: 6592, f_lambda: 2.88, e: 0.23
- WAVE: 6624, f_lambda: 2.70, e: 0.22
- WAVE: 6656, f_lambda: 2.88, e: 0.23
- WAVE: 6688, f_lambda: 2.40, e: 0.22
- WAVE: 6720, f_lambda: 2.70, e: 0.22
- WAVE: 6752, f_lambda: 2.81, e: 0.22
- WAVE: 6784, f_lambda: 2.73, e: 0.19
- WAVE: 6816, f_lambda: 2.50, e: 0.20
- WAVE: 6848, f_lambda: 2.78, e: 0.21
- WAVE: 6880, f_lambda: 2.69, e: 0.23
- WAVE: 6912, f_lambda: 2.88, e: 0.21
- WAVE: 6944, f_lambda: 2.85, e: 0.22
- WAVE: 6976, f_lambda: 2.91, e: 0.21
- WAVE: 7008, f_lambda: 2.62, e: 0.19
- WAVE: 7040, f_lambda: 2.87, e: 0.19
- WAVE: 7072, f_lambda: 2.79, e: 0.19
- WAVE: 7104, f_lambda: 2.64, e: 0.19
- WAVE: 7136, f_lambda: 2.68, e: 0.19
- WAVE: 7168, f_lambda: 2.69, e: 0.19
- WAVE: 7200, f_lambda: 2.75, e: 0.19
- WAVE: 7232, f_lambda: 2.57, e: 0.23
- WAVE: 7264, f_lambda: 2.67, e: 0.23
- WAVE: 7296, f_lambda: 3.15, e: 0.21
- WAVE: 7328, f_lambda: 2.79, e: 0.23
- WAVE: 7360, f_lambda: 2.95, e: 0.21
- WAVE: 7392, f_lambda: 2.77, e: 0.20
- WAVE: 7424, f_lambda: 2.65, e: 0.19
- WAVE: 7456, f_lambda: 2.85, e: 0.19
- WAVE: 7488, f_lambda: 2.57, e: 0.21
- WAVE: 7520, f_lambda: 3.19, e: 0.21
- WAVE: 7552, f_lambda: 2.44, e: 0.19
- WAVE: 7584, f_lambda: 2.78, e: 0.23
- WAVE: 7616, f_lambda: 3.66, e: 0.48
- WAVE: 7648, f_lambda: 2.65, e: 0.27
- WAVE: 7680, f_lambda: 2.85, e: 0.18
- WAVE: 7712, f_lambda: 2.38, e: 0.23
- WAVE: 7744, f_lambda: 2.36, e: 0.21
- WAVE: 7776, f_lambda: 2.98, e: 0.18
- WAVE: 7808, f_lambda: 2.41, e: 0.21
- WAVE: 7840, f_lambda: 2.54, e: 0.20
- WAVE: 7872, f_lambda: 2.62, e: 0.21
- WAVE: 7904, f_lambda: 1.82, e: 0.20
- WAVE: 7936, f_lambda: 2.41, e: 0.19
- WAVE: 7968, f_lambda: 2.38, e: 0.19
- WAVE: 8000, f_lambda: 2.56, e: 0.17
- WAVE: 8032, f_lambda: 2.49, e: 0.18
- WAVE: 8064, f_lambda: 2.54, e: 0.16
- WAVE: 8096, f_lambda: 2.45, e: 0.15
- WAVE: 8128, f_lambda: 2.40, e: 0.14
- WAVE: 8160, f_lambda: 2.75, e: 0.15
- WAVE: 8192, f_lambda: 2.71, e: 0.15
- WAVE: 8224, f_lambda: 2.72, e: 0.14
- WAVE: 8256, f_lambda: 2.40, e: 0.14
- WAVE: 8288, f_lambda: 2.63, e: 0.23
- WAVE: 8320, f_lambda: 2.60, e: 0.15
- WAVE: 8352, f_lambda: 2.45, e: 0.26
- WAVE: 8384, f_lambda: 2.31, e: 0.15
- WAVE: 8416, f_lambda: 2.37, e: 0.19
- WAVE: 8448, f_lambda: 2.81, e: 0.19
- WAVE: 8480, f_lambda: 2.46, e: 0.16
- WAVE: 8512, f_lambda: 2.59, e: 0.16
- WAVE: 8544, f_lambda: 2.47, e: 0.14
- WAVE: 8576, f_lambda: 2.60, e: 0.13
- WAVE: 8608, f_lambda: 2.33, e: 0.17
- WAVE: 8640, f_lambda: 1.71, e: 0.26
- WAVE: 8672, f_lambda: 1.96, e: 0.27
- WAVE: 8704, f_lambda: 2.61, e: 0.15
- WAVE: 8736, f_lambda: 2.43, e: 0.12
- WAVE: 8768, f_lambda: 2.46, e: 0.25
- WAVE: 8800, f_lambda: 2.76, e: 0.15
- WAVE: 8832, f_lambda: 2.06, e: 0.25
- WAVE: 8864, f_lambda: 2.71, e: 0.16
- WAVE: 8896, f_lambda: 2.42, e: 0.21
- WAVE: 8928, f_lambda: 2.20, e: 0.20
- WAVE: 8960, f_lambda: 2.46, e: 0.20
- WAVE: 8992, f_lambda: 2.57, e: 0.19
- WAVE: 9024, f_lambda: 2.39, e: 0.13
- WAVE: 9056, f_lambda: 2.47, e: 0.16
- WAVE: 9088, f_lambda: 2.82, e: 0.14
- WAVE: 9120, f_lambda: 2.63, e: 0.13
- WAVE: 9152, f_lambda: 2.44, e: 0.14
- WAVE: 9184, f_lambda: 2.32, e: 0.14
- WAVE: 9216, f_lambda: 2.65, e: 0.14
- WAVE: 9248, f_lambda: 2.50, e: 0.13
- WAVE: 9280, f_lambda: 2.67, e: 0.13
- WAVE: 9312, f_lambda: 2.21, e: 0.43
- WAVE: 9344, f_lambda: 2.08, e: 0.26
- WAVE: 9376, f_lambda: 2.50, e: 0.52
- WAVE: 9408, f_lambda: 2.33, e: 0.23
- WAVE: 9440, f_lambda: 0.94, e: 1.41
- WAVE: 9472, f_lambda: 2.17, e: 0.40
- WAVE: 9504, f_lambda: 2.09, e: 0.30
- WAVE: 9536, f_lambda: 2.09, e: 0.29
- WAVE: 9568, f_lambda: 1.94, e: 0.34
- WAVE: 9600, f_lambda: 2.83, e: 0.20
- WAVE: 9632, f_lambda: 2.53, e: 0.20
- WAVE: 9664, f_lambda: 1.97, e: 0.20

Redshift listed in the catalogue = 0.550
